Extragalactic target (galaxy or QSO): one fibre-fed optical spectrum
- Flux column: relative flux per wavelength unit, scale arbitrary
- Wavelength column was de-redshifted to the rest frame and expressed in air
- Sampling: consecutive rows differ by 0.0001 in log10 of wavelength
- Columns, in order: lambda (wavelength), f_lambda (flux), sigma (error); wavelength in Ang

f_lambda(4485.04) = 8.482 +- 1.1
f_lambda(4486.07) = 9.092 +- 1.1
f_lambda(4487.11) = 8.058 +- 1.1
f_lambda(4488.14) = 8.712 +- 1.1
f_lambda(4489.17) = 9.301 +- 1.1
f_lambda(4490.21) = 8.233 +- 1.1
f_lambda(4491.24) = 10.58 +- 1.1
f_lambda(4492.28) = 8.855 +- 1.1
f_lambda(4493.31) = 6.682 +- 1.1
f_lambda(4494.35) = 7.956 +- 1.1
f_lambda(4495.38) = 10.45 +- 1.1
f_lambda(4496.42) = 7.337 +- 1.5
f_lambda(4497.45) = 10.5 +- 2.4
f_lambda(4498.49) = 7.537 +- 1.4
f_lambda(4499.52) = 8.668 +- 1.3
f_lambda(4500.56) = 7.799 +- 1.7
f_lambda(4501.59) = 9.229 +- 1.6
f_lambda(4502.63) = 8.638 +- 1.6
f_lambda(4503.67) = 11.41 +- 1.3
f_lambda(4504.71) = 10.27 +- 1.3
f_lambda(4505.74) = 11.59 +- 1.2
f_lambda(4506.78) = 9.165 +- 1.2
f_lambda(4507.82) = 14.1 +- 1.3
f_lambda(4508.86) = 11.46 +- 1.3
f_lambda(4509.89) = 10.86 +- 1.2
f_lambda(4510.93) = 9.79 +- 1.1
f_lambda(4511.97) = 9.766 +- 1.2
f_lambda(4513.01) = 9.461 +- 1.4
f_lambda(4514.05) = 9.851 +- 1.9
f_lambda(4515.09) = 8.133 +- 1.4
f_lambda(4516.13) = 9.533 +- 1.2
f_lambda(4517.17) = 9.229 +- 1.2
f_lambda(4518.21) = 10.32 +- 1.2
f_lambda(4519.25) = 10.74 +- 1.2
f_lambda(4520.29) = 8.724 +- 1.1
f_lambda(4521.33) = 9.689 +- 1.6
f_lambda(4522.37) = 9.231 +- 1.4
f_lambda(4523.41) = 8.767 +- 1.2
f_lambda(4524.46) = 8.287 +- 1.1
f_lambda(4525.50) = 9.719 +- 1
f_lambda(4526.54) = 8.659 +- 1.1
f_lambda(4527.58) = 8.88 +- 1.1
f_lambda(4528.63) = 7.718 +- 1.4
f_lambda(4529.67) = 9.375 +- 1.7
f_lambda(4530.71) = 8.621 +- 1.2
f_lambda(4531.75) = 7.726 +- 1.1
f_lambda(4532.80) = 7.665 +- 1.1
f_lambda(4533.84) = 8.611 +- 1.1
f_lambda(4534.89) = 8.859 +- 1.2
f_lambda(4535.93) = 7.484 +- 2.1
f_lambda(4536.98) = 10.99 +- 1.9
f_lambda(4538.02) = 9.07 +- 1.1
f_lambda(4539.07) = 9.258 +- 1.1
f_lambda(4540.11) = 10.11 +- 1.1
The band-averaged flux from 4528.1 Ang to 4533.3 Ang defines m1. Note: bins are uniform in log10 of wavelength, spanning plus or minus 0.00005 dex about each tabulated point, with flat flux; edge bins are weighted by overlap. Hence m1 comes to 8.22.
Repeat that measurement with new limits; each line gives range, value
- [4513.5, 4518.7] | 9.41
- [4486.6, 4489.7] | 8.69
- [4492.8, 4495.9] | 8.36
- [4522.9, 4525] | 8.51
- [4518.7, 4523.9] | 9.45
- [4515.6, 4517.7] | 9.38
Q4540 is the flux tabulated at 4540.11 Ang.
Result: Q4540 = 10.11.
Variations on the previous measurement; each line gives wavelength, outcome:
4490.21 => 8.233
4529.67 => 9.375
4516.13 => 9.533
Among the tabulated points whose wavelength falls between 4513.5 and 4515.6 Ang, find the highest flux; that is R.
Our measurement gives 9.851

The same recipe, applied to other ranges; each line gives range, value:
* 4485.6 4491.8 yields 10.58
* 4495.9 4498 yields 10.5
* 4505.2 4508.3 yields 14.1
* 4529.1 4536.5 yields 9.375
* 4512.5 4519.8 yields 10.74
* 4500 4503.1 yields 9.229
